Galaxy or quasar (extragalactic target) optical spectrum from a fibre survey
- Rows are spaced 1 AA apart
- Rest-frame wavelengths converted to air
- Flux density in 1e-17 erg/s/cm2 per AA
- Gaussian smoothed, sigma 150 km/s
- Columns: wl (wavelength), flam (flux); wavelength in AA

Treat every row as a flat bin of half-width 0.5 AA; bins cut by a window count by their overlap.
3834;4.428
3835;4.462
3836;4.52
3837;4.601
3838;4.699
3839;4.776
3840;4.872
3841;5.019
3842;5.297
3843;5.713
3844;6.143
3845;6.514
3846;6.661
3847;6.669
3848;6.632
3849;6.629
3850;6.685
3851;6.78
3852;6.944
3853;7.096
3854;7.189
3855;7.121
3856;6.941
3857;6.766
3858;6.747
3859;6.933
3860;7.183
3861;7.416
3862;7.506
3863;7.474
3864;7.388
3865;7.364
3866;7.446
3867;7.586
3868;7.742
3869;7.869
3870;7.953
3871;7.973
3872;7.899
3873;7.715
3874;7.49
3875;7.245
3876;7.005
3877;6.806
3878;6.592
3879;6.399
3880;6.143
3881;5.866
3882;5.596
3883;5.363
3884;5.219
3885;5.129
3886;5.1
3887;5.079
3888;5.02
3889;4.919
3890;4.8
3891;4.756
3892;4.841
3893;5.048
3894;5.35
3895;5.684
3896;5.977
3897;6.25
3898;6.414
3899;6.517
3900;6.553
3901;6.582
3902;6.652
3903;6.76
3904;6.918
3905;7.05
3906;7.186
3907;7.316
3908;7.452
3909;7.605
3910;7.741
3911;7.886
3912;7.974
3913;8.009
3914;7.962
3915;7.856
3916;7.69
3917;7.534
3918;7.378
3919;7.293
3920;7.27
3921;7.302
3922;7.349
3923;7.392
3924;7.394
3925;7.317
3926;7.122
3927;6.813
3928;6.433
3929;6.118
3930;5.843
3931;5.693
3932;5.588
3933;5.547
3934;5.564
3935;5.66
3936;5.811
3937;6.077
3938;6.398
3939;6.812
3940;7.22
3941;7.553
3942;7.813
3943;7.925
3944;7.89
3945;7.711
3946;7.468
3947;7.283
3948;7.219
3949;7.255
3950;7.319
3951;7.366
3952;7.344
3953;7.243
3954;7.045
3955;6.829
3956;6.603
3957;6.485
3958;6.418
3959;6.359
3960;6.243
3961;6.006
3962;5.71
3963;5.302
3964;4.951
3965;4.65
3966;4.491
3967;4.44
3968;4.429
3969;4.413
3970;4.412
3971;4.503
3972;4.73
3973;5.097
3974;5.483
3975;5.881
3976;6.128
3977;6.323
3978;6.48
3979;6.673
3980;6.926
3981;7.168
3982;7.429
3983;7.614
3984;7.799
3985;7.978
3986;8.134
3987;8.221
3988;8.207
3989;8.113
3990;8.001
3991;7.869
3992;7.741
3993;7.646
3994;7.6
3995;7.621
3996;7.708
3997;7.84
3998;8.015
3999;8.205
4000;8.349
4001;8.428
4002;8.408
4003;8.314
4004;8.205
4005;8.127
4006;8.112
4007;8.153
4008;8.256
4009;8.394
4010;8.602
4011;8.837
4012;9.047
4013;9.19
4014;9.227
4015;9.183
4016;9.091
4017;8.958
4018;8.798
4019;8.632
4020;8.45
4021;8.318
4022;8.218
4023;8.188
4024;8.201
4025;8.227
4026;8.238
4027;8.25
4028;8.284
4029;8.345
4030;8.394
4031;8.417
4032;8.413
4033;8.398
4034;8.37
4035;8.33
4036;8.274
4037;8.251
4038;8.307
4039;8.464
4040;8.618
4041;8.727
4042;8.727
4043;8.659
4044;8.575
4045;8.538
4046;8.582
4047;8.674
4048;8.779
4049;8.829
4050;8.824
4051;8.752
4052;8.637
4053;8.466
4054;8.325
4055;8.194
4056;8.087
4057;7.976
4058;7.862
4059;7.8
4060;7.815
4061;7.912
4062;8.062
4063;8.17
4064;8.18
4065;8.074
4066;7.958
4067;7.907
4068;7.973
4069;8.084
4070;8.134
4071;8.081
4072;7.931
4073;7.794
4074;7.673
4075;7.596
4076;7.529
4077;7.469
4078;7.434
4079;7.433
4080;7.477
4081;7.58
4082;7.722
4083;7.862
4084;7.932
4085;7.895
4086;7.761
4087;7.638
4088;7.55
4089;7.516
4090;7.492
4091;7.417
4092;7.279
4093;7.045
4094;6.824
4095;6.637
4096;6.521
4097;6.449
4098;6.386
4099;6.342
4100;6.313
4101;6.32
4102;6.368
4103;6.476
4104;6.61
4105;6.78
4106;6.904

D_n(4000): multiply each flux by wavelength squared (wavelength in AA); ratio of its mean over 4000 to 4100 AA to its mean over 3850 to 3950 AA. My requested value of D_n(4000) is 1.29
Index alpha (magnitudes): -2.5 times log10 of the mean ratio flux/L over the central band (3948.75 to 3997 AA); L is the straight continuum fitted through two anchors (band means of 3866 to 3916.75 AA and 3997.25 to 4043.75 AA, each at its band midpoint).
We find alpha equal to 0.188 mag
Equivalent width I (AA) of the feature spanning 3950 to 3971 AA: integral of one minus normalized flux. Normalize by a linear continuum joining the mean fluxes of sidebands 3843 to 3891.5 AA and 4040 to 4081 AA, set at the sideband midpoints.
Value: 4.3 AA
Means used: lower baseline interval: 6.65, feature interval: 5.84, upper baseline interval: 8.14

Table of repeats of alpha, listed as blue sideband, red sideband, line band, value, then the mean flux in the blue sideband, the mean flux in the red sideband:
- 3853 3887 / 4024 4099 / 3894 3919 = 0.00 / 6.89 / 7.97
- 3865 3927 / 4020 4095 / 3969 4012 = 0.02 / 6.75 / 8.07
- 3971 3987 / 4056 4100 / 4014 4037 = -0.19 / 6.64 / 7.58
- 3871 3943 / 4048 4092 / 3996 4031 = -0.13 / 6.58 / 7.93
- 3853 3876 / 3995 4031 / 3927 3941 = 0.27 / 7.39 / 8.42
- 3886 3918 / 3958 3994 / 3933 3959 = -0.08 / 6.55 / 6.35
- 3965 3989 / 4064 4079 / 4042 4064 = -0.12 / 6.22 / 7.83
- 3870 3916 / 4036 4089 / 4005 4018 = -0.15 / 6.51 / 8.1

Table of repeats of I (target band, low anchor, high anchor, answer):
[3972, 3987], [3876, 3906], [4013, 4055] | 1.5 AA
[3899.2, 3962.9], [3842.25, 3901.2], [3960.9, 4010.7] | -2.1 AA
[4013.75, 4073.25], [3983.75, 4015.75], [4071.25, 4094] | -3.5 AA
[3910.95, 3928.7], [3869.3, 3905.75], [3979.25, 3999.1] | -1.9 AA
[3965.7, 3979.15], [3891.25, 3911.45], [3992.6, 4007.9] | 4.3 AA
